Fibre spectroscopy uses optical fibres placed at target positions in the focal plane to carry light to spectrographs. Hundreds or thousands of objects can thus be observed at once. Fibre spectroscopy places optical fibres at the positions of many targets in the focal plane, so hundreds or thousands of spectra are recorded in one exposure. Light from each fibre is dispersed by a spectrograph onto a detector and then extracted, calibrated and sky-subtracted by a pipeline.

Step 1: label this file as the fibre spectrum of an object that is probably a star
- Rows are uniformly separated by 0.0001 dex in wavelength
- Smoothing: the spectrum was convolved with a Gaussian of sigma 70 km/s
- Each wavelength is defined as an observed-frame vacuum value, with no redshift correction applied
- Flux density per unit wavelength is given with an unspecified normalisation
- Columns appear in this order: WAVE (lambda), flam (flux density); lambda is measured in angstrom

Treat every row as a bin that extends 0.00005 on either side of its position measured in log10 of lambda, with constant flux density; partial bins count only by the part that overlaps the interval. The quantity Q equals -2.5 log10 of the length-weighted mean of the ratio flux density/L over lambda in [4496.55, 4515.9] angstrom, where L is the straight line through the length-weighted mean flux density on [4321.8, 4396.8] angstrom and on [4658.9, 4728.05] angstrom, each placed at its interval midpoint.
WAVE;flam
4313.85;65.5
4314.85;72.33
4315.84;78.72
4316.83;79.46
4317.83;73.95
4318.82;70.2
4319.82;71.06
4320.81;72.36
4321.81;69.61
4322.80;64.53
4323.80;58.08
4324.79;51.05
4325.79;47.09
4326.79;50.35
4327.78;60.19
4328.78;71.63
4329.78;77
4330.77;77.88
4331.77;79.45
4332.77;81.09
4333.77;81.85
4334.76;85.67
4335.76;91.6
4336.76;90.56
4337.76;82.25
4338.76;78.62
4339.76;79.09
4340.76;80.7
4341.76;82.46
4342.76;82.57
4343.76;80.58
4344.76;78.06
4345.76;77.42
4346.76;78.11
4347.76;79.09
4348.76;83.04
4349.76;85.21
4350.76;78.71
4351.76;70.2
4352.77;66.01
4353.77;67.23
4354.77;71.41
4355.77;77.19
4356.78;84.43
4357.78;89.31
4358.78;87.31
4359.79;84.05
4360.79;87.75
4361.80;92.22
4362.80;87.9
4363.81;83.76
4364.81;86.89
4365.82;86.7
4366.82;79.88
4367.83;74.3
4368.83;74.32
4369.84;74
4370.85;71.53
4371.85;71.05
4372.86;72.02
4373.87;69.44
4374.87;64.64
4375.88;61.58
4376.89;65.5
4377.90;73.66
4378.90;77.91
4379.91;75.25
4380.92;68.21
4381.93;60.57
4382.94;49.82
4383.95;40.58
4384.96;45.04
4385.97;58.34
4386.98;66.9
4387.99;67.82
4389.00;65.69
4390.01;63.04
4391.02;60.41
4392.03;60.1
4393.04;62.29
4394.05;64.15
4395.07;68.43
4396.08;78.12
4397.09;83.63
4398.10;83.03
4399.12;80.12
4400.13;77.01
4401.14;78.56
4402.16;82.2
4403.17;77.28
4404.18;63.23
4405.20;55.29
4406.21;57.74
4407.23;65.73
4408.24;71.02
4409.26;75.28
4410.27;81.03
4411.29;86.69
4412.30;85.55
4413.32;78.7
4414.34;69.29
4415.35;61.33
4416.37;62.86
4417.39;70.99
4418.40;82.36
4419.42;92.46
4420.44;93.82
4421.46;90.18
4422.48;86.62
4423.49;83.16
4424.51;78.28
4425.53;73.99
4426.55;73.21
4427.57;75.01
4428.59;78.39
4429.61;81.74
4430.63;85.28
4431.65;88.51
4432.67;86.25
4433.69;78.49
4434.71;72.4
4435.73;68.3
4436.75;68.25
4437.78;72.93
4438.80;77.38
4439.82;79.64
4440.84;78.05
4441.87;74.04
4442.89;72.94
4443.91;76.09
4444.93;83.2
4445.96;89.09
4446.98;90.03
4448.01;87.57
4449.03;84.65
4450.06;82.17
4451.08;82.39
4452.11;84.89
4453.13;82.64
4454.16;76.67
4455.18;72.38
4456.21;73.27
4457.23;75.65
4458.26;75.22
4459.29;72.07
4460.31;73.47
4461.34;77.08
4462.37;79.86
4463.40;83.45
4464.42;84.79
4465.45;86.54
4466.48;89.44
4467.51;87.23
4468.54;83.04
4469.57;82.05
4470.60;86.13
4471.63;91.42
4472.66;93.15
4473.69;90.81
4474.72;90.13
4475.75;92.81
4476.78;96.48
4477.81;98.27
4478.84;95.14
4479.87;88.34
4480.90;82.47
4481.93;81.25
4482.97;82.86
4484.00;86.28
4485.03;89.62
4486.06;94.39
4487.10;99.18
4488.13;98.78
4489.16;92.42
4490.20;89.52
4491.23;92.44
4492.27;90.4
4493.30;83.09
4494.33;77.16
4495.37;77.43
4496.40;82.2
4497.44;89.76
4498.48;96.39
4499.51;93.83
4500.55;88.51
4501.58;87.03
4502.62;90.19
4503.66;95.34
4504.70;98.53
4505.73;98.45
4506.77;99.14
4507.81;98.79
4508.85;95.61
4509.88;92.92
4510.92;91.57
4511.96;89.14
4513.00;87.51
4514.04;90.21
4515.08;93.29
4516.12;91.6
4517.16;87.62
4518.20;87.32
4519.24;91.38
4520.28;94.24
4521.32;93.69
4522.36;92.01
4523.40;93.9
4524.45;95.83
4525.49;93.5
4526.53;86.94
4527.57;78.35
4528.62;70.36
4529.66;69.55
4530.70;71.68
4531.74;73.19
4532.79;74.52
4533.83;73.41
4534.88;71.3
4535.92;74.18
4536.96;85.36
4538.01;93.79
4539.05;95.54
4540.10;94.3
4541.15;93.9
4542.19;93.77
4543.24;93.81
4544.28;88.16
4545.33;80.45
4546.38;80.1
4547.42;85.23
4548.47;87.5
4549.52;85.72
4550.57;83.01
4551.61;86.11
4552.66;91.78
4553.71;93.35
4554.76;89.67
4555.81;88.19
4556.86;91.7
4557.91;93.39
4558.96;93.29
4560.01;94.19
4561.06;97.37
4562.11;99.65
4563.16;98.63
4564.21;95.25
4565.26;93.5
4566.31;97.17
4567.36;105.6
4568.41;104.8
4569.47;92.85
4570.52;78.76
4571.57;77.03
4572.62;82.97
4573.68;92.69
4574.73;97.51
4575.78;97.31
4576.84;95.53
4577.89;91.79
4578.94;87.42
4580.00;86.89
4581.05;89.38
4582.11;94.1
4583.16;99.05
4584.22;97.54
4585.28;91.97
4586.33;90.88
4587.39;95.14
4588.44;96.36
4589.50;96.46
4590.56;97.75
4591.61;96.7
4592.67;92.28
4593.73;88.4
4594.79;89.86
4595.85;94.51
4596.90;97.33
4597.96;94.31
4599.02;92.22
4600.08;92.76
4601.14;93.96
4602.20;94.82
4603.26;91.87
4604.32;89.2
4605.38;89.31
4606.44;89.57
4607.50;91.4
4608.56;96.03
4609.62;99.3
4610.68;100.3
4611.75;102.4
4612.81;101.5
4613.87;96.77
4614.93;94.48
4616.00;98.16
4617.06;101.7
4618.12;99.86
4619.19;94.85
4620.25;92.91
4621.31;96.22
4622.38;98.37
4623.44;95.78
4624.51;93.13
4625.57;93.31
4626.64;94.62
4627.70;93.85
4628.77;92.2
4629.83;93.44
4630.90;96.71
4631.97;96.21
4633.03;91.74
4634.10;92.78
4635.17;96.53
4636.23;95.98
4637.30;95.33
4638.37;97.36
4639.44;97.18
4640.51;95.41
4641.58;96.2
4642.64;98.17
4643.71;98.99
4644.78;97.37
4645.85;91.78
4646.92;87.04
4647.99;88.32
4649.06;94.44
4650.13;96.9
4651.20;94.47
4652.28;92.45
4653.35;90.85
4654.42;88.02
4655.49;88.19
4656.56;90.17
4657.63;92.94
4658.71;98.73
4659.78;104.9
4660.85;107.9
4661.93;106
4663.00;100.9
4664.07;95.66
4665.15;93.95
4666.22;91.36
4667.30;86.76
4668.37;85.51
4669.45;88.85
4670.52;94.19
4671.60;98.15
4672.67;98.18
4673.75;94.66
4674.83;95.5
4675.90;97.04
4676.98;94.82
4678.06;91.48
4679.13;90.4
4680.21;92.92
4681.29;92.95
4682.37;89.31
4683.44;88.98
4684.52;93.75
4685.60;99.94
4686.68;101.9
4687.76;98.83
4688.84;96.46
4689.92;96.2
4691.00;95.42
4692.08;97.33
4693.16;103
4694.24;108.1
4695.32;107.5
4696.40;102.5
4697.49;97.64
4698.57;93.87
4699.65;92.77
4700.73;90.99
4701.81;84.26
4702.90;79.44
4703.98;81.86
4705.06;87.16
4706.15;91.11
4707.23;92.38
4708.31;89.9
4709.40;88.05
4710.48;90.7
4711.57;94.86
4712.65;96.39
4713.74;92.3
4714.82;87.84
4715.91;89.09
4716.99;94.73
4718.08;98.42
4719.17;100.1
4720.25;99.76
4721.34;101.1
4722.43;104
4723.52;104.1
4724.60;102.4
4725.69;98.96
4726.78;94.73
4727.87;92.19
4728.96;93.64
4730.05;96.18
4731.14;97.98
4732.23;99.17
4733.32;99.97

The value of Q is -0.13 mag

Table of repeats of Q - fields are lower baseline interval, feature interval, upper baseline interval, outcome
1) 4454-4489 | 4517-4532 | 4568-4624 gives 0.047 mag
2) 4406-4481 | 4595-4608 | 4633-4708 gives -0.026 mag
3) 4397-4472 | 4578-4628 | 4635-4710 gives -0.055 mag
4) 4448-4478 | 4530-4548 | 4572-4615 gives 0.076 mag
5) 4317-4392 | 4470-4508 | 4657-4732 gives -0.110 mag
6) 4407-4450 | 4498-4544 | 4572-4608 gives -0.022 mag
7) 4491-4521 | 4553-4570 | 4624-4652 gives -0.036 mag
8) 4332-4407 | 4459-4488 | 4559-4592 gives -0.039 mag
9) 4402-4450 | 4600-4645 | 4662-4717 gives -0.069 mag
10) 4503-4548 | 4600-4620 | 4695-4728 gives -0.058 mag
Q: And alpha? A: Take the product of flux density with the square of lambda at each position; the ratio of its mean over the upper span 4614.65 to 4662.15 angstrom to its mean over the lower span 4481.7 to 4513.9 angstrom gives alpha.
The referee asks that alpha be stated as 1.1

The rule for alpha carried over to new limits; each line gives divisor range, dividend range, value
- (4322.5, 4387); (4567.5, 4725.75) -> 1.45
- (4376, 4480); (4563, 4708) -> 1.34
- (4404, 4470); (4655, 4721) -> 1.35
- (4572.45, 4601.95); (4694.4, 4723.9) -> 1.06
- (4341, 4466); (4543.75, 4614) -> 1.32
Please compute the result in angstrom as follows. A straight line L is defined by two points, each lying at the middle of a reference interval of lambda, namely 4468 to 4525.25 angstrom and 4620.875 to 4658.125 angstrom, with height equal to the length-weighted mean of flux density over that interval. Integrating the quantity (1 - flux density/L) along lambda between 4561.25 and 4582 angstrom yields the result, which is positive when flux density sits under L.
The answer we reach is -0.1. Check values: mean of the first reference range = 90.8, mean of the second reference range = 94.1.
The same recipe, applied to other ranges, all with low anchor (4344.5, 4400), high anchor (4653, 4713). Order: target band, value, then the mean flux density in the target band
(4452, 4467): -0.01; 79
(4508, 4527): -2.01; 91.7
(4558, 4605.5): -3.35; 93.5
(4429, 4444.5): 0.00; 77.4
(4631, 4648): -0.69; 95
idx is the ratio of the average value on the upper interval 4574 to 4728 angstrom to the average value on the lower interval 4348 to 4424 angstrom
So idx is 1.3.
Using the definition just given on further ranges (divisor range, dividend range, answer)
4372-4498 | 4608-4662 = 1.23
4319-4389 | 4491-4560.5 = 1.20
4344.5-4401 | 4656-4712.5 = 1.29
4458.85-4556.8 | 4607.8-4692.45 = 1.09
